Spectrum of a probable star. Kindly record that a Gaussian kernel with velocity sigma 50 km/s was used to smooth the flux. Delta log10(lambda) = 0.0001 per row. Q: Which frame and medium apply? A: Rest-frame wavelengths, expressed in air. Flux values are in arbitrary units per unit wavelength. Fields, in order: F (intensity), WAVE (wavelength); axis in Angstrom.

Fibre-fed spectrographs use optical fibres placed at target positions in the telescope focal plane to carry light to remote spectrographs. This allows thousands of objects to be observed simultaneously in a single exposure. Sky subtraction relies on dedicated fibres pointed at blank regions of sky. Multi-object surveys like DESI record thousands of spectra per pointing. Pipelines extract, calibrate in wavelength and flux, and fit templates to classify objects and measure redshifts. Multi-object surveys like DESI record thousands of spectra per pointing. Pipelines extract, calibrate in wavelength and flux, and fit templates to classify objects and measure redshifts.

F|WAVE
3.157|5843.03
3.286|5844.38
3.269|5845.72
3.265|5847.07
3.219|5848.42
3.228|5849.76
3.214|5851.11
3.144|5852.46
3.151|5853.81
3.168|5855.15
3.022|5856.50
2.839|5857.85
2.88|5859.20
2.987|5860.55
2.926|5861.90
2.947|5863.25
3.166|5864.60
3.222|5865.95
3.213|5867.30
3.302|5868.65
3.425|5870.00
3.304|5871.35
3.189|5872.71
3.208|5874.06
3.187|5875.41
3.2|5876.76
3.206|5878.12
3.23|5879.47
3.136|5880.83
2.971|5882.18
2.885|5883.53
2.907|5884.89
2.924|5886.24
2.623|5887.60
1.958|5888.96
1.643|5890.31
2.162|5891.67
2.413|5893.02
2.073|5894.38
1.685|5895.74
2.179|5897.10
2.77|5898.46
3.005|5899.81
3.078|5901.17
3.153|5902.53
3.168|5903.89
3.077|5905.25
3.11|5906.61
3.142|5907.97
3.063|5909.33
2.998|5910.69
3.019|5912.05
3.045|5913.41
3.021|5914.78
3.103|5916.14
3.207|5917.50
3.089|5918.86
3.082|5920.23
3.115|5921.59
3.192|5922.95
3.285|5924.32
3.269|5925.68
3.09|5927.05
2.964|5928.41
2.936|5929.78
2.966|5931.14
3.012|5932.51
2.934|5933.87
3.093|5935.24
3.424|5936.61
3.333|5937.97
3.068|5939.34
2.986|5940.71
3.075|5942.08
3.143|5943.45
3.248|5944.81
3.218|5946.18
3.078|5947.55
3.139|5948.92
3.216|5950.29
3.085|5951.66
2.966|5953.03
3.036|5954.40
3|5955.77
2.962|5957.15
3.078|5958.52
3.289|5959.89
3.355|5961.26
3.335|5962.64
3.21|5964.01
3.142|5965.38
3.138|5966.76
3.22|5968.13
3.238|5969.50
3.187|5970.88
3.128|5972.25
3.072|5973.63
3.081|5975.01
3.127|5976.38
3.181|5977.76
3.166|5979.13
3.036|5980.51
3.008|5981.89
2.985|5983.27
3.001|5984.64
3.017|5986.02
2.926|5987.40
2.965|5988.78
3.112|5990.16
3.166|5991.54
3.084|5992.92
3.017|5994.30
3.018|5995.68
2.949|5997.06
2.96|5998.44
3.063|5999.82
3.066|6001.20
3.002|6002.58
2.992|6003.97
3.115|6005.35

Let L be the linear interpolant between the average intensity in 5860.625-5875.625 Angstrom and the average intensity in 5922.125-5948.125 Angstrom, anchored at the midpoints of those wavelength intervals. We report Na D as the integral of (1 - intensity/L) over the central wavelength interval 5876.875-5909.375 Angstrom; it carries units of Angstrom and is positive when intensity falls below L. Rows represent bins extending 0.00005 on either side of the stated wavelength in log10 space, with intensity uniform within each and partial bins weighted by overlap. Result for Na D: 4.4 Angstrom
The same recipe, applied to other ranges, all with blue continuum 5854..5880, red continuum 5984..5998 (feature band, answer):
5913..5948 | -0.4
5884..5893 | 2.1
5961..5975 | -0.7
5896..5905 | 0.8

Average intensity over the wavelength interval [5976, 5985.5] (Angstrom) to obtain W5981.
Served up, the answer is 3.07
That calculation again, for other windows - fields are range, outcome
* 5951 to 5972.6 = 3.15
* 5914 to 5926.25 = 3.15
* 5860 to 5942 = 2.97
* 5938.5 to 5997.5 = 3.1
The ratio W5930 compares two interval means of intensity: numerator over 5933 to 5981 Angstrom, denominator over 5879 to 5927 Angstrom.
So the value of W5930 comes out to 1.1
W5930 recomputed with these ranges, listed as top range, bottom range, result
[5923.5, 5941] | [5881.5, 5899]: 1.30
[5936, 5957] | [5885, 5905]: 1.25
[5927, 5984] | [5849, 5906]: 1.07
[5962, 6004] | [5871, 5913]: 1.09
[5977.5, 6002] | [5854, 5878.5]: 0.97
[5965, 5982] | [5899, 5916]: 1.02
